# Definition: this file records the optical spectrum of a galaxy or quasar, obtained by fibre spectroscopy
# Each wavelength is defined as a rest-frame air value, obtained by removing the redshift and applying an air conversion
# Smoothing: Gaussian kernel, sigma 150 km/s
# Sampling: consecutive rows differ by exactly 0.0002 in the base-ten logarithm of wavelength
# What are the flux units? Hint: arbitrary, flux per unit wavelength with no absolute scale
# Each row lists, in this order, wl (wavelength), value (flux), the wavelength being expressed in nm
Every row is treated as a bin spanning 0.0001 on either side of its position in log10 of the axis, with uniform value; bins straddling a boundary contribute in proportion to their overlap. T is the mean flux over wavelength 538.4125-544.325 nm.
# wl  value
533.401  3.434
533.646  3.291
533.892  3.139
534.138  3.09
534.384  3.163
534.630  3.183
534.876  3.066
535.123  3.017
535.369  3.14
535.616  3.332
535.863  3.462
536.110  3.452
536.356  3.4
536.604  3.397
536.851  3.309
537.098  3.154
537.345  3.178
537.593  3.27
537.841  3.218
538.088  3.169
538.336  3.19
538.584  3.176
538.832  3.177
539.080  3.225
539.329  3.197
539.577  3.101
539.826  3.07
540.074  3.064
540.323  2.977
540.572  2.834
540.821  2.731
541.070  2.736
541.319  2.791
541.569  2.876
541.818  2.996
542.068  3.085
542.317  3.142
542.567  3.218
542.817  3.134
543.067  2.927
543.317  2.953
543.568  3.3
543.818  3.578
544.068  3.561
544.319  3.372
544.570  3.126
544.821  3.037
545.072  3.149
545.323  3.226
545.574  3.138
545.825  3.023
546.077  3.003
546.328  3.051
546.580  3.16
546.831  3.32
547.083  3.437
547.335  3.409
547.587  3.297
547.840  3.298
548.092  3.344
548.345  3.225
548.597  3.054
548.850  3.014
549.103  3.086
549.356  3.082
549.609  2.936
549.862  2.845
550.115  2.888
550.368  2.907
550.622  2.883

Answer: 3.09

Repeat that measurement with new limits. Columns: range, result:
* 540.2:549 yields 3.13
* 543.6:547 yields 3.22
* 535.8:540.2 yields 3.23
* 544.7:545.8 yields 3.13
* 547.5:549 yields 3.2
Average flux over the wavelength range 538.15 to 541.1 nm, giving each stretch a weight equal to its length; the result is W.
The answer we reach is 3.05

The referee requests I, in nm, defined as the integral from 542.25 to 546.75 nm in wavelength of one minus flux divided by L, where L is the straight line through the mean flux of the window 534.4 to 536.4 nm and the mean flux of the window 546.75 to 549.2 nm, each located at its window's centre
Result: 0.10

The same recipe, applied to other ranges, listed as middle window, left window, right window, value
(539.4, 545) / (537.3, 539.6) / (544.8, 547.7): 0.21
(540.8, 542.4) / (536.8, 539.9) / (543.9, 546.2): 0.14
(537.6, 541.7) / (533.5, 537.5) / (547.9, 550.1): 0.19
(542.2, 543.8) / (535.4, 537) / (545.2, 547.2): 0.05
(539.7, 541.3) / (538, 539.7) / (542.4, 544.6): 0.15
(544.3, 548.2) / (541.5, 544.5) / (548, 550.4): -0.13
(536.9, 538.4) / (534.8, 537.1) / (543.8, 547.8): 0.03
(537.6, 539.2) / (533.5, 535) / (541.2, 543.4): -0.06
